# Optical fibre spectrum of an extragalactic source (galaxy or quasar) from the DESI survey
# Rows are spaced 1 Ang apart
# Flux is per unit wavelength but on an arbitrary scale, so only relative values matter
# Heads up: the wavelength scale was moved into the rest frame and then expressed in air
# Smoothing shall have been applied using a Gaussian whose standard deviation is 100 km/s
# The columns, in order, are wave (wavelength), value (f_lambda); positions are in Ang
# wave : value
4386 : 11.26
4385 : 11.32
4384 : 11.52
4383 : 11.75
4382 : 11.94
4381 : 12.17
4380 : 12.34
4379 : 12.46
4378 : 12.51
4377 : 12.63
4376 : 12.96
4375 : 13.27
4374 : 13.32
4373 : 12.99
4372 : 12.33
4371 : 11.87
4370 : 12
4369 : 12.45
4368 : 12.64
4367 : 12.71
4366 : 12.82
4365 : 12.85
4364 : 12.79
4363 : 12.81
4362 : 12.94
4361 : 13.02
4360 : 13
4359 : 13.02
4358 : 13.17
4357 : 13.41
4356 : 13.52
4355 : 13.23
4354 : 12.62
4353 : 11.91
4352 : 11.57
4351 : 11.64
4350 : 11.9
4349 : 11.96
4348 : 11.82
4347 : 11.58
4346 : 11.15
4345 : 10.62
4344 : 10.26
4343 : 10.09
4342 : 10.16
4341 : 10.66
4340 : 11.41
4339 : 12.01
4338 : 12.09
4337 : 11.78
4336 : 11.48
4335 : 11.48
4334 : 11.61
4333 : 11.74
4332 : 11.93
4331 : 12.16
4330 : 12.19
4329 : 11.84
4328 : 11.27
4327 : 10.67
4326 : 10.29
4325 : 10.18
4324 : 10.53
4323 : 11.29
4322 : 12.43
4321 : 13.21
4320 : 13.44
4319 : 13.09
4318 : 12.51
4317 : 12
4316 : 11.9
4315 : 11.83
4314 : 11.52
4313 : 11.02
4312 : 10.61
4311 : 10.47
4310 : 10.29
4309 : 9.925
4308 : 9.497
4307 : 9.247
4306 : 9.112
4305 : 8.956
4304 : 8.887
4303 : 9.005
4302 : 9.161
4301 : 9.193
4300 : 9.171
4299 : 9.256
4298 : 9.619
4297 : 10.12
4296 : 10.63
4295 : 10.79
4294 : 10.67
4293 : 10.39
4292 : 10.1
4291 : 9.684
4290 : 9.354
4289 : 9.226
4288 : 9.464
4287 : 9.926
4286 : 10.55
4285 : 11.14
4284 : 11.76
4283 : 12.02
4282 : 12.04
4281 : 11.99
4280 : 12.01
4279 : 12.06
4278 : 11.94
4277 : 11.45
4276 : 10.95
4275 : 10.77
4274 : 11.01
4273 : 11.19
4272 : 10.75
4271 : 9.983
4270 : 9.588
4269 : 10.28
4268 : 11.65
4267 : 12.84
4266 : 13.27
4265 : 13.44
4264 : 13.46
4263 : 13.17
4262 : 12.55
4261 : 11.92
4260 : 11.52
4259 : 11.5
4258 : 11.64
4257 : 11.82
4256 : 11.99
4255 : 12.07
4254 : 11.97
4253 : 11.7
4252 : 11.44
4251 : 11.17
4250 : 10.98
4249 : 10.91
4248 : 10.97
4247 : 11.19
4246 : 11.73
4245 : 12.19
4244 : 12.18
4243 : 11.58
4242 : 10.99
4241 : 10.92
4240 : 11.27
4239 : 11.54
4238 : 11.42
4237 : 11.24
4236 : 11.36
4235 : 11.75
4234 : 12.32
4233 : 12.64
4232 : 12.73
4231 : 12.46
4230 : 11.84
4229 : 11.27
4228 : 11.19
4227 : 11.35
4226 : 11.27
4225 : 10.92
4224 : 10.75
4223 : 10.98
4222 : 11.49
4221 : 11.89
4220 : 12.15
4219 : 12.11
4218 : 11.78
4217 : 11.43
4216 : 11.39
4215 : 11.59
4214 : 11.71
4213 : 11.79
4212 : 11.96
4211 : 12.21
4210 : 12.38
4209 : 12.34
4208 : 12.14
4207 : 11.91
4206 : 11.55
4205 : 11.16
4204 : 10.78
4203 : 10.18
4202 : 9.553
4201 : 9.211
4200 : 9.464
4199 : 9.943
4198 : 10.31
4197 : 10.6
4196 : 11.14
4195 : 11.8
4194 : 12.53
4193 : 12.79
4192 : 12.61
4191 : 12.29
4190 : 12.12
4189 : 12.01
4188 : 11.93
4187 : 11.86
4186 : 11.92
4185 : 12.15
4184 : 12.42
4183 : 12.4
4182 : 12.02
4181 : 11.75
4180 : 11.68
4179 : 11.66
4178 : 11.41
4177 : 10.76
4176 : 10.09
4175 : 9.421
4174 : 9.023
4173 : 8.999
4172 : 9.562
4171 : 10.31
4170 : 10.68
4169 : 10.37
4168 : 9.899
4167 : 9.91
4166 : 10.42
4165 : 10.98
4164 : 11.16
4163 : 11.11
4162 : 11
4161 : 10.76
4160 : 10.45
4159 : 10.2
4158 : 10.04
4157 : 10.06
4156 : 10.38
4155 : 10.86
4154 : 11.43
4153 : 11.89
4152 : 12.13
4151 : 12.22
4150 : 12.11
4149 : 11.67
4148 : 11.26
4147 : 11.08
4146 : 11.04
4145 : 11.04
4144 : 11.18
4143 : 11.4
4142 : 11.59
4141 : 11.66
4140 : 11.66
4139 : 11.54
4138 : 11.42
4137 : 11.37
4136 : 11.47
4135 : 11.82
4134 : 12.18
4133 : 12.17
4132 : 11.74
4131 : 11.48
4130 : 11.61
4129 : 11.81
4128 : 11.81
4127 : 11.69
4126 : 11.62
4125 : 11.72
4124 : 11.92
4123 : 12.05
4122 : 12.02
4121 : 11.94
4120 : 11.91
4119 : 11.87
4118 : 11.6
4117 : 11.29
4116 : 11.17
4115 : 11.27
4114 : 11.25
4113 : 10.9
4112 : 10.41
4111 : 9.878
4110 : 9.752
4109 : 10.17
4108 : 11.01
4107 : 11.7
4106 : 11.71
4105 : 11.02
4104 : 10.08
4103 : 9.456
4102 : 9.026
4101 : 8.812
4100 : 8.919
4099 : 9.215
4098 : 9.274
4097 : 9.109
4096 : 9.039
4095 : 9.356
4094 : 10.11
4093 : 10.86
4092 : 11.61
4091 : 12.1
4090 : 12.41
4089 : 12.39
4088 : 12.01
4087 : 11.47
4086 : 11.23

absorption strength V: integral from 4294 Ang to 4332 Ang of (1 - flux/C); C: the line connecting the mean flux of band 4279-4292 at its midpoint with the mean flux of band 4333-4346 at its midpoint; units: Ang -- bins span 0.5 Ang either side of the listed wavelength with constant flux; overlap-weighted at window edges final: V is 0.8 Ang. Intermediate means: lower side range 10.8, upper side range 11.2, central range 10.8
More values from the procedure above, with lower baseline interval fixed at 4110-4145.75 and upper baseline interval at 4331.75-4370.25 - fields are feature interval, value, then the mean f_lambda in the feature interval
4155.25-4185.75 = 2.34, 10.7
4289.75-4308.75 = 3.65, 9.63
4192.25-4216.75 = 0.85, 11.3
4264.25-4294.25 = 2.02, 11.1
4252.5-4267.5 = -0.63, 12.3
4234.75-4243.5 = 0.33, 11.3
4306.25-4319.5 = 1.02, 11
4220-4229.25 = 0.36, 11.3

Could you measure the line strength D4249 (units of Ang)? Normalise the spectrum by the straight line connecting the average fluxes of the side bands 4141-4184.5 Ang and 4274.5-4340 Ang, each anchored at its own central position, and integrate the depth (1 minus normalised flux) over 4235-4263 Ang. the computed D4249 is -1.69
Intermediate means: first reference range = 10.9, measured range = 11.6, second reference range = 10.9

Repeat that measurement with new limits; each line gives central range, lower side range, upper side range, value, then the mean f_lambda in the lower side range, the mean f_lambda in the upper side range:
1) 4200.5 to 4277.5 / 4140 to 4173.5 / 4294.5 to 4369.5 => -3.0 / 10.9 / 11.4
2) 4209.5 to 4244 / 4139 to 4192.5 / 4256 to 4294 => -1.3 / 11.1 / 11.3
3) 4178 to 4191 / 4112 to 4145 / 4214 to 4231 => -0.5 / 11.6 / 11.5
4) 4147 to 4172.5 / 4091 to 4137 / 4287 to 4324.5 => -0.1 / 10.9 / 10.5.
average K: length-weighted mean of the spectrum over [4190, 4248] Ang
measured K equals 11.5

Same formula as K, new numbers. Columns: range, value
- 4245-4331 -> 11.1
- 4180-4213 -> 11.6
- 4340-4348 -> 10.8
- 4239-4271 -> 11.7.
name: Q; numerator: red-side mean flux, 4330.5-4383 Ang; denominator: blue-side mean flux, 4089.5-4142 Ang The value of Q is 1.10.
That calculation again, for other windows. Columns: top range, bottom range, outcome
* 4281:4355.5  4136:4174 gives 1.00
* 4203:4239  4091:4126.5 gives 1.09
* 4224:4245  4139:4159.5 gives 1.03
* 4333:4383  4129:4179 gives 1.11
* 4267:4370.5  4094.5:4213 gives 1.02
